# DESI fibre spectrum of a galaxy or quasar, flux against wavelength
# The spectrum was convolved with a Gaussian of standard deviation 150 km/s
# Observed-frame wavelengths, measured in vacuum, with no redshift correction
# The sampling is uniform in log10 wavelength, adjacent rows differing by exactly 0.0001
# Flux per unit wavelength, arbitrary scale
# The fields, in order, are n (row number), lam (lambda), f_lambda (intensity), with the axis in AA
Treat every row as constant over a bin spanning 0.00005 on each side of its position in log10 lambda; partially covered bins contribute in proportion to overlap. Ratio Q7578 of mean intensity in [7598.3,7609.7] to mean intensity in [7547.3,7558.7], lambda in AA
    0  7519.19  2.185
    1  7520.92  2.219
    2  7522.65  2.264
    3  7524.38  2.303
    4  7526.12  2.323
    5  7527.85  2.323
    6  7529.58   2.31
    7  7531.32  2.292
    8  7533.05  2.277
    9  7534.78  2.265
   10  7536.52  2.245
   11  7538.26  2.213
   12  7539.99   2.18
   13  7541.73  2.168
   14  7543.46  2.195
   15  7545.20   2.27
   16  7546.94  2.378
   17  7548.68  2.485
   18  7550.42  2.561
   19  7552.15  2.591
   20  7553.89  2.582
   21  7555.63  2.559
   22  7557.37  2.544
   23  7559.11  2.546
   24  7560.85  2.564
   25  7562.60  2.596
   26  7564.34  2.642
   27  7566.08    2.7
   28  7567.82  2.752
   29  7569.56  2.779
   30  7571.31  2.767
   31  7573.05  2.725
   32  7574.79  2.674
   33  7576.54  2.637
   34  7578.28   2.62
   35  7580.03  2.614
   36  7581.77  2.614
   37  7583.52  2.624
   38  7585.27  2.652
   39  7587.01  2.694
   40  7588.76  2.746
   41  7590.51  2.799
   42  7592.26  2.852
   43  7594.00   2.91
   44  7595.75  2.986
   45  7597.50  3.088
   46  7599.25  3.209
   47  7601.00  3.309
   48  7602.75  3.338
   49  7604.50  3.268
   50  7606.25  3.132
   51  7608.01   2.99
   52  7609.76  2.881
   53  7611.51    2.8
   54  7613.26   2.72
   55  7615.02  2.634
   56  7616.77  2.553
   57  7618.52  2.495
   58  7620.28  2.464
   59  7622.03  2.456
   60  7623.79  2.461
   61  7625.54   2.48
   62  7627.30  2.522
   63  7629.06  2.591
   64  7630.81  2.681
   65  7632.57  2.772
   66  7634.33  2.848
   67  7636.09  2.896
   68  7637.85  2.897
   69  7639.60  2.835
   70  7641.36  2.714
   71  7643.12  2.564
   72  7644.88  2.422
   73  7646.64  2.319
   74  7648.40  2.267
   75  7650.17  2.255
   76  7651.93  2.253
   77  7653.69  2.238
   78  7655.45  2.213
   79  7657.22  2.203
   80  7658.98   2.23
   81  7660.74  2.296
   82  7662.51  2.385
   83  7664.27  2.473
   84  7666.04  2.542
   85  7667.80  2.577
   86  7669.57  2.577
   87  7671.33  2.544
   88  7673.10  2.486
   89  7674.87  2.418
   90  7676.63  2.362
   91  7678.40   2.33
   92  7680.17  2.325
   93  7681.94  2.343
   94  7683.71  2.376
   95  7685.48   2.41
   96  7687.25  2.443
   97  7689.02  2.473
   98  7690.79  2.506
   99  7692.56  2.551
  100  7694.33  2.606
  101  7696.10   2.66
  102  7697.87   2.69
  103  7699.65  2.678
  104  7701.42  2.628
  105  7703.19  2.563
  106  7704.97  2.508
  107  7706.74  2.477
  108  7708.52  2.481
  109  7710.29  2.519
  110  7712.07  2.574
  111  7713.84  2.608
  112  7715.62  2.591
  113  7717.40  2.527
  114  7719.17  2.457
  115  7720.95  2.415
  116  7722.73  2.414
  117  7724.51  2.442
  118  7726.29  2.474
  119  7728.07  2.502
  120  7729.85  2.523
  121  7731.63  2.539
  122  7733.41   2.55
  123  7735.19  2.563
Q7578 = 1.25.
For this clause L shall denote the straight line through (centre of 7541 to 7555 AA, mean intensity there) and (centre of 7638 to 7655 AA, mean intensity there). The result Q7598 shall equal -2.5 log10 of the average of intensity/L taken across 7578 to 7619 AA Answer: -0.179 mag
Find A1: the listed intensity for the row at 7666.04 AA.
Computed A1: 2.542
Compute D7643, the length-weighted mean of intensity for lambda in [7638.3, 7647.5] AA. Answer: 2.59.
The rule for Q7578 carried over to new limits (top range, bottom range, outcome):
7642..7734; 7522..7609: 0.94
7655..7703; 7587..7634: 0.88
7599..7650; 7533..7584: 1.08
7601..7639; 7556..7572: 1.05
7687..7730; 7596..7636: 0.90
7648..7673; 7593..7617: 0.79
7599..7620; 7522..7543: 1.29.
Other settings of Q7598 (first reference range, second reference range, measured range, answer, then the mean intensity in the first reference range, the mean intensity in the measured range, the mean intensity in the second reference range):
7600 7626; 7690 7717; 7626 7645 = 0.015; 2.81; 2.71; 2.58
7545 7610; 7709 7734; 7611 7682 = 0.060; 2.76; 2.5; 2.51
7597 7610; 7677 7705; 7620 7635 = 0.154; 3.17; 2.59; 2.5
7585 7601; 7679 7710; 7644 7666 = 0.159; 2.91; 2.3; 2.51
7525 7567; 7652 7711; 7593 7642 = -0.160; 2.41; 2.82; 2.46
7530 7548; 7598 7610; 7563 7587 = 0.032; 2.25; 2.68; 3.17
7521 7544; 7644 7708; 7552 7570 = -0.145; 2.26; 2.62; 2.43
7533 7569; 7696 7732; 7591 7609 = -0.244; 2.45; 3.1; 2.53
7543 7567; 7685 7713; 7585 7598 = -0.128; 2.52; 2.84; 2.55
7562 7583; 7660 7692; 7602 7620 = -0.109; 2.68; 2.86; 2.44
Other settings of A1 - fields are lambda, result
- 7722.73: 2.414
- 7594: 2.91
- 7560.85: 2.564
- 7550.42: 2.561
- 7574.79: 2.674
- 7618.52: 2.495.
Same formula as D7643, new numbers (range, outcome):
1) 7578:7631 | 2.78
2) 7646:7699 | 2.41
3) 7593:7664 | 2.66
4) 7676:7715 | 2.51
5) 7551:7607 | 2.78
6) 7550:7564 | 2.57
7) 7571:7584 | 2.66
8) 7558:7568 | 2.62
